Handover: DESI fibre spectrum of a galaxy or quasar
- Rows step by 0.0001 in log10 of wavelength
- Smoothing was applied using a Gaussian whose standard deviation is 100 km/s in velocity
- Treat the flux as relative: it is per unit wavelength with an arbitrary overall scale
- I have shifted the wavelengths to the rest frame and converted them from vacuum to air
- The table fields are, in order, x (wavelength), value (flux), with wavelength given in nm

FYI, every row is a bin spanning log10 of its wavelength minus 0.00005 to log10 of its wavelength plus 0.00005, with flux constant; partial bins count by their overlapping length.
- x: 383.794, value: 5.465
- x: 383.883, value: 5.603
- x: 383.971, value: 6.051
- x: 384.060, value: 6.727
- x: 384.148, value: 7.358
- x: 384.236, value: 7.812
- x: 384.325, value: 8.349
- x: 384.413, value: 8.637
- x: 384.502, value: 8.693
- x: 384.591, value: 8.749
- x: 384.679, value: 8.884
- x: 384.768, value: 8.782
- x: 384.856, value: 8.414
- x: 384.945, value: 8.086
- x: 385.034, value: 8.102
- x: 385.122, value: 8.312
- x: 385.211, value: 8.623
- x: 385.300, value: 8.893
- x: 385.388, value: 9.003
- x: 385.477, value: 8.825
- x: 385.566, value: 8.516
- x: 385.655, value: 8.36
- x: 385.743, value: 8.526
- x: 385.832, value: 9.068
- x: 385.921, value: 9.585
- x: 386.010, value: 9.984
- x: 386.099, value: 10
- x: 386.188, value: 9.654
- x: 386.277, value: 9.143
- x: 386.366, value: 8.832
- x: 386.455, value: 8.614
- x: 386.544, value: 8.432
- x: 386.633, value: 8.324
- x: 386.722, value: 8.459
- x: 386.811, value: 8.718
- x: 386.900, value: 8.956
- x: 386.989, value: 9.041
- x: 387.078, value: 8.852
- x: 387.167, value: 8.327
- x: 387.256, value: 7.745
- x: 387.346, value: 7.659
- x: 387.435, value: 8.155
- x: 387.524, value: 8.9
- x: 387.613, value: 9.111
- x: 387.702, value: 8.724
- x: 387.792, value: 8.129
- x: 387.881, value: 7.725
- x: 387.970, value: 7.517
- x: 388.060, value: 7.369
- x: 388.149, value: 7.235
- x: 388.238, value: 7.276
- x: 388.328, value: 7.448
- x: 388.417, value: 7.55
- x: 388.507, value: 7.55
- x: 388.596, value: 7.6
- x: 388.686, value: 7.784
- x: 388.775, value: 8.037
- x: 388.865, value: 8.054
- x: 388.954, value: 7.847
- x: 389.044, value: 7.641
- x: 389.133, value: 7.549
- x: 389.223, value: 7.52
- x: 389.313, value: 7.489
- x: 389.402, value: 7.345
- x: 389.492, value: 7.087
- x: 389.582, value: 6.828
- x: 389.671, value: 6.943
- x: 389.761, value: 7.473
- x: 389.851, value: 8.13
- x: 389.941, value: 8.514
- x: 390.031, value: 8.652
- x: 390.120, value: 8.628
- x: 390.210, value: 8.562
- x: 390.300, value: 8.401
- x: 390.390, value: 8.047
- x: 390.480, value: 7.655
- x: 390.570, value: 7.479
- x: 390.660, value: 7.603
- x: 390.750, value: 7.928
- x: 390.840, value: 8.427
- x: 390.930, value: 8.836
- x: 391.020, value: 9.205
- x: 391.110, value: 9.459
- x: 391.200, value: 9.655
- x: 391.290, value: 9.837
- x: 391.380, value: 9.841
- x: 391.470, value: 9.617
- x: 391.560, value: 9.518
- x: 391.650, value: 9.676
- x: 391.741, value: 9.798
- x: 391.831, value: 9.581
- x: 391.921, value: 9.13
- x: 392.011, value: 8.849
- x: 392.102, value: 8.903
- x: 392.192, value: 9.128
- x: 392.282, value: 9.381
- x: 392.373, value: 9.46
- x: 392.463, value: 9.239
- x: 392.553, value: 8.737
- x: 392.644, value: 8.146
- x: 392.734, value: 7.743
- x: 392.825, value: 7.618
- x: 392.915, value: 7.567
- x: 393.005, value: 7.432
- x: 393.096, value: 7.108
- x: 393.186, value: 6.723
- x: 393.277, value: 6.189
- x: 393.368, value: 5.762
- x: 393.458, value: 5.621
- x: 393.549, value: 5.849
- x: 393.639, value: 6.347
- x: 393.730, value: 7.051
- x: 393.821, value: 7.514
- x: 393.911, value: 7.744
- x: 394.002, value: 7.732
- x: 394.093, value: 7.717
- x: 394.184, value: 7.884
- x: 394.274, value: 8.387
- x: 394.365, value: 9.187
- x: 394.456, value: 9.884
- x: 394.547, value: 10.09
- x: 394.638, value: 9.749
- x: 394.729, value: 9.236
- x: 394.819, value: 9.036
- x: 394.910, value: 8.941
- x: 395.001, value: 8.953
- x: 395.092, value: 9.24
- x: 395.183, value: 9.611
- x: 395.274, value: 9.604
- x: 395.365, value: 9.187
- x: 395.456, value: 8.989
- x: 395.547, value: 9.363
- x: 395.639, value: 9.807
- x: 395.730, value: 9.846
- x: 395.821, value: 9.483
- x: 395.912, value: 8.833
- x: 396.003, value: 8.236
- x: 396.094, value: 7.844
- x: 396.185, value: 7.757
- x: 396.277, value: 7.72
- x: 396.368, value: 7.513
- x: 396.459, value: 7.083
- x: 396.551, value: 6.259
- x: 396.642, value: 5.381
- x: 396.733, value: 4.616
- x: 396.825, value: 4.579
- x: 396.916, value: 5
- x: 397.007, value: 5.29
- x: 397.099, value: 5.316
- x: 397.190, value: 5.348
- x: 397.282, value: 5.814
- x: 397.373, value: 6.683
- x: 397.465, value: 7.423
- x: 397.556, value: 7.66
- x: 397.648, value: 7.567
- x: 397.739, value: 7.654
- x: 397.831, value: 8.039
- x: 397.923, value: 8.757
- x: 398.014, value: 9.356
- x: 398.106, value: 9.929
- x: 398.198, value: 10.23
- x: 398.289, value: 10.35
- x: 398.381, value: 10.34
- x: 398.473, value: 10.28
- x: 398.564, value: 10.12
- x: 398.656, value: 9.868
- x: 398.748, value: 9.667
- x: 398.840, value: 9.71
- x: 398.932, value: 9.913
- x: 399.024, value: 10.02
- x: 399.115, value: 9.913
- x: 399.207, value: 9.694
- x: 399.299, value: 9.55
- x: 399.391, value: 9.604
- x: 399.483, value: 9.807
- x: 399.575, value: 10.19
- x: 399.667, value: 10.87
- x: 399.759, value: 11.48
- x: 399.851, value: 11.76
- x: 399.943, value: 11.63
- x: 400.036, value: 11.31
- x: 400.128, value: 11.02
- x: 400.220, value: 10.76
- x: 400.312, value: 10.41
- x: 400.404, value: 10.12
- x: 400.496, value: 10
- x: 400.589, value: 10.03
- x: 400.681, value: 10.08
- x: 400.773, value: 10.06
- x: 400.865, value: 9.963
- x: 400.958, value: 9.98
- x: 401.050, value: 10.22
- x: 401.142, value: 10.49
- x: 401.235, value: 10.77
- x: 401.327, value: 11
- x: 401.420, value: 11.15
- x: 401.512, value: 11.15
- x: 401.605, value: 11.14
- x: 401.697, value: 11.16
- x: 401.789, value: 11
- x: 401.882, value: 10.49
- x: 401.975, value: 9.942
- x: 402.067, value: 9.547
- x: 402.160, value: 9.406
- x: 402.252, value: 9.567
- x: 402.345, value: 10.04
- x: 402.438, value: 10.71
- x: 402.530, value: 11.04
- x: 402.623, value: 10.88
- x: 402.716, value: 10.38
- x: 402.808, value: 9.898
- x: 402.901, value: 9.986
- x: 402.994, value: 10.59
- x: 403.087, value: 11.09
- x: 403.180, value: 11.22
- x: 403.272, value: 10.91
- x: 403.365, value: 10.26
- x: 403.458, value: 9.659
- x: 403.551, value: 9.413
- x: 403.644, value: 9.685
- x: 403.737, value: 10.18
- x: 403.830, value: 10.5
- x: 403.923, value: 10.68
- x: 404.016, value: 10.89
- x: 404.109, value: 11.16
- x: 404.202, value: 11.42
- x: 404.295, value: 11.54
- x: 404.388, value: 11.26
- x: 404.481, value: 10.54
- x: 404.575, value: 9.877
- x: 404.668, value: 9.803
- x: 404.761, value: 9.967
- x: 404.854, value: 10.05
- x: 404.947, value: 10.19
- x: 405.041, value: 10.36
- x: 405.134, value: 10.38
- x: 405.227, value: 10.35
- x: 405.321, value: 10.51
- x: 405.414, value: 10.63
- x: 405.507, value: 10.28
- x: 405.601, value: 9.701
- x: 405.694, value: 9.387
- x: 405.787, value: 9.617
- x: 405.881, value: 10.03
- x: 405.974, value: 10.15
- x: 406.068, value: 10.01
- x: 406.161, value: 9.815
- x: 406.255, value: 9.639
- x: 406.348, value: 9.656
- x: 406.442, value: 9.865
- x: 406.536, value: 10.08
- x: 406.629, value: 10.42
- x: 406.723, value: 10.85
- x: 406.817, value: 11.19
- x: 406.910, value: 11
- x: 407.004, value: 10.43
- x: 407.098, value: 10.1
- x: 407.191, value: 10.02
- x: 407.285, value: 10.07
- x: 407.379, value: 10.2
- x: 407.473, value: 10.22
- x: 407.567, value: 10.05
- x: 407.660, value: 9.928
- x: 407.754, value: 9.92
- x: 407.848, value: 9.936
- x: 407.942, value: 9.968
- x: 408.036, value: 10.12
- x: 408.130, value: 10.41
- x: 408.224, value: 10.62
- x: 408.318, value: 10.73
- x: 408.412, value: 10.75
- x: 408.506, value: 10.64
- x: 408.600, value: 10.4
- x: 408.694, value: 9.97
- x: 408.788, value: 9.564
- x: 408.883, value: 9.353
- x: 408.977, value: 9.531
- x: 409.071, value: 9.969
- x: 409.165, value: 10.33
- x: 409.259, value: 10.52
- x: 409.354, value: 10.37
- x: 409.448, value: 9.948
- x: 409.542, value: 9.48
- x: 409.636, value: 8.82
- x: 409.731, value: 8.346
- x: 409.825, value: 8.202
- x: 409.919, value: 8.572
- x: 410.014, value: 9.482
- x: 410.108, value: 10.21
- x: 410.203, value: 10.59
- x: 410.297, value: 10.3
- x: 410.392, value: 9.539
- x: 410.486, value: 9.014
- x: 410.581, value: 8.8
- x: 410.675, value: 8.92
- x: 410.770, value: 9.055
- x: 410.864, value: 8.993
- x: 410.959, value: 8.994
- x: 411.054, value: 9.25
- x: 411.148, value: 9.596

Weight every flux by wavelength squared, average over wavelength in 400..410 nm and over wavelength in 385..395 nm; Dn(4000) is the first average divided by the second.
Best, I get 1.3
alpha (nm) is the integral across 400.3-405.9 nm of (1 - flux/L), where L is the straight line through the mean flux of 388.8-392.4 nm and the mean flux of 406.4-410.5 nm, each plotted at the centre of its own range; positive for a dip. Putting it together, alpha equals -0.48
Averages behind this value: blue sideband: 8.48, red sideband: 10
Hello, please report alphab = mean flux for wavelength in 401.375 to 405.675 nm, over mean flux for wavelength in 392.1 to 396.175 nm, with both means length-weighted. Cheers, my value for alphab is 1.25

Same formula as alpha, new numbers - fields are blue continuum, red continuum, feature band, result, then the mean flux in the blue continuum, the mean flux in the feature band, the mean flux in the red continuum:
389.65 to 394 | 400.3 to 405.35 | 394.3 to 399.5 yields 0.41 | 8.22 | 8.5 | 10.4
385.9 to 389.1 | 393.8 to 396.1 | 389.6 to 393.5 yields 0.13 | 8.32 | 8.37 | 8.96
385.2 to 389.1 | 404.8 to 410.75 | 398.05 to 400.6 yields -0.27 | 8.4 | 10.3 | 9.97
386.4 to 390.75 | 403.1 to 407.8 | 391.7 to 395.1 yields 0.16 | 7.97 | 8.22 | 10.3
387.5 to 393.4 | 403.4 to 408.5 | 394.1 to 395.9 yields -0.09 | 8.18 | 9.25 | 10.3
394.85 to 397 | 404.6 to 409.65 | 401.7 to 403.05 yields -0.16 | 7.95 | 10.3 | 10.1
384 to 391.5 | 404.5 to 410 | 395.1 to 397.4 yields 0.41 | 8.32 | 7.44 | 10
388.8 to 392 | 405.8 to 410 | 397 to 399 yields 0.13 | 8.4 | 8.5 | 10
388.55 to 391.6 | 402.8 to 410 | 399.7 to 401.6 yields -0.24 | 8.21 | 10.7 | 10.2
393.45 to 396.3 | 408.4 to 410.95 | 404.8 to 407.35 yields -0.23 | 8.56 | 10.2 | 9.59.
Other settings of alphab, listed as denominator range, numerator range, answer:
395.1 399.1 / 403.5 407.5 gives 1.25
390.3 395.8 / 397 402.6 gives 1.14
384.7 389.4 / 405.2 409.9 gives 1.20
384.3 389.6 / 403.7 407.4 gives 1.24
